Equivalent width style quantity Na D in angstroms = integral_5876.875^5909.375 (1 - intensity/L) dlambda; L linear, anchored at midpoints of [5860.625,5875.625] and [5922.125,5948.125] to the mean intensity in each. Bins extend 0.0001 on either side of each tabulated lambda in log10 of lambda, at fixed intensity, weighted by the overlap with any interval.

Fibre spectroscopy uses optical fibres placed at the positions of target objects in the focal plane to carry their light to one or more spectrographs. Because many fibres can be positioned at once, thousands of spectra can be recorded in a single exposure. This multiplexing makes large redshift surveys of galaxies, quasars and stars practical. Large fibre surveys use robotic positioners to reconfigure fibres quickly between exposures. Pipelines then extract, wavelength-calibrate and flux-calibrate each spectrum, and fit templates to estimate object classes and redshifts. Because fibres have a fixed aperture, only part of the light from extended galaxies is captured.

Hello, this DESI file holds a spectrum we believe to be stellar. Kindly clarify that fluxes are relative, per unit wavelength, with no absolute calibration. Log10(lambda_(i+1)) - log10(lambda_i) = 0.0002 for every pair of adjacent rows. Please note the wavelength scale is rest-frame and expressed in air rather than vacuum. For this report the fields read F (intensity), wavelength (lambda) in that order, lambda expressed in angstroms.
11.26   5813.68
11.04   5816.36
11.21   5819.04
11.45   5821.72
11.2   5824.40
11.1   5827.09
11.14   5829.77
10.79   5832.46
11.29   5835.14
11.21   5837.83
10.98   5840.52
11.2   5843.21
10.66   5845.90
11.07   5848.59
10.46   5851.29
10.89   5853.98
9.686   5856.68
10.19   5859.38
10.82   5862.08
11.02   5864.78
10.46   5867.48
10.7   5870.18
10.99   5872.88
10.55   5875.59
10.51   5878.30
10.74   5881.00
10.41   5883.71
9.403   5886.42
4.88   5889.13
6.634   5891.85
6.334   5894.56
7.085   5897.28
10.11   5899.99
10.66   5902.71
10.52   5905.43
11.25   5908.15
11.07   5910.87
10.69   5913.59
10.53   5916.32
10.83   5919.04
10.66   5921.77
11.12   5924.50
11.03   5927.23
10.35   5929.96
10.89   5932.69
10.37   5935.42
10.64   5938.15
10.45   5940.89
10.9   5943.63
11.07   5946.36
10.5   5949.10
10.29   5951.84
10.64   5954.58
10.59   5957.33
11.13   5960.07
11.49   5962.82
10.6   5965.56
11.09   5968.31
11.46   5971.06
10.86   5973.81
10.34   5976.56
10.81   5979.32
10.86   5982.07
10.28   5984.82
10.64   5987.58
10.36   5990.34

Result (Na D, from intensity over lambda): 5.2 angstroms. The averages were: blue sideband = 10.8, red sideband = 10.8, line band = 9.04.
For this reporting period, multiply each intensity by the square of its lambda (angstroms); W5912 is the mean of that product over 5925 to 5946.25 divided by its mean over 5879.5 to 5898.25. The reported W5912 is 1.37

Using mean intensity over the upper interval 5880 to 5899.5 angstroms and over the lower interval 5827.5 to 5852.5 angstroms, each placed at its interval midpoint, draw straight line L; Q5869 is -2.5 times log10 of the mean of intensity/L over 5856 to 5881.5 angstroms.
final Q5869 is -0.15 mag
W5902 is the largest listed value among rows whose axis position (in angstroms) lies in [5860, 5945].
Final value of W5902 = 11.25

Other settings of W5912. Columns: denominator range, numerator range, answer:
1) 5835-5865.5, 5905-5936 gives 1.03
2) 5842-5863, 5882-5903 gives 0.77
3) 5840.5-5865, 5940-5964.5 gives 1.05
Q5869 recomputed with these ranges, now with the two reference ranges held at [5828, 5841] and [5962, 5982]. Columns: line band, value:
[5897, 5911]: 0.08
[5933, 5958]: 0.03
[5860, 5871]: 0.03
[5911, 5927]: 0.02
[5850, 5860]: 0.08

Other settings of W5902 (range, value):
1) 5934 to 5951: 11.07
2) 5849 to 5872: 11.02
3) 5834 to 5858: 11.29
